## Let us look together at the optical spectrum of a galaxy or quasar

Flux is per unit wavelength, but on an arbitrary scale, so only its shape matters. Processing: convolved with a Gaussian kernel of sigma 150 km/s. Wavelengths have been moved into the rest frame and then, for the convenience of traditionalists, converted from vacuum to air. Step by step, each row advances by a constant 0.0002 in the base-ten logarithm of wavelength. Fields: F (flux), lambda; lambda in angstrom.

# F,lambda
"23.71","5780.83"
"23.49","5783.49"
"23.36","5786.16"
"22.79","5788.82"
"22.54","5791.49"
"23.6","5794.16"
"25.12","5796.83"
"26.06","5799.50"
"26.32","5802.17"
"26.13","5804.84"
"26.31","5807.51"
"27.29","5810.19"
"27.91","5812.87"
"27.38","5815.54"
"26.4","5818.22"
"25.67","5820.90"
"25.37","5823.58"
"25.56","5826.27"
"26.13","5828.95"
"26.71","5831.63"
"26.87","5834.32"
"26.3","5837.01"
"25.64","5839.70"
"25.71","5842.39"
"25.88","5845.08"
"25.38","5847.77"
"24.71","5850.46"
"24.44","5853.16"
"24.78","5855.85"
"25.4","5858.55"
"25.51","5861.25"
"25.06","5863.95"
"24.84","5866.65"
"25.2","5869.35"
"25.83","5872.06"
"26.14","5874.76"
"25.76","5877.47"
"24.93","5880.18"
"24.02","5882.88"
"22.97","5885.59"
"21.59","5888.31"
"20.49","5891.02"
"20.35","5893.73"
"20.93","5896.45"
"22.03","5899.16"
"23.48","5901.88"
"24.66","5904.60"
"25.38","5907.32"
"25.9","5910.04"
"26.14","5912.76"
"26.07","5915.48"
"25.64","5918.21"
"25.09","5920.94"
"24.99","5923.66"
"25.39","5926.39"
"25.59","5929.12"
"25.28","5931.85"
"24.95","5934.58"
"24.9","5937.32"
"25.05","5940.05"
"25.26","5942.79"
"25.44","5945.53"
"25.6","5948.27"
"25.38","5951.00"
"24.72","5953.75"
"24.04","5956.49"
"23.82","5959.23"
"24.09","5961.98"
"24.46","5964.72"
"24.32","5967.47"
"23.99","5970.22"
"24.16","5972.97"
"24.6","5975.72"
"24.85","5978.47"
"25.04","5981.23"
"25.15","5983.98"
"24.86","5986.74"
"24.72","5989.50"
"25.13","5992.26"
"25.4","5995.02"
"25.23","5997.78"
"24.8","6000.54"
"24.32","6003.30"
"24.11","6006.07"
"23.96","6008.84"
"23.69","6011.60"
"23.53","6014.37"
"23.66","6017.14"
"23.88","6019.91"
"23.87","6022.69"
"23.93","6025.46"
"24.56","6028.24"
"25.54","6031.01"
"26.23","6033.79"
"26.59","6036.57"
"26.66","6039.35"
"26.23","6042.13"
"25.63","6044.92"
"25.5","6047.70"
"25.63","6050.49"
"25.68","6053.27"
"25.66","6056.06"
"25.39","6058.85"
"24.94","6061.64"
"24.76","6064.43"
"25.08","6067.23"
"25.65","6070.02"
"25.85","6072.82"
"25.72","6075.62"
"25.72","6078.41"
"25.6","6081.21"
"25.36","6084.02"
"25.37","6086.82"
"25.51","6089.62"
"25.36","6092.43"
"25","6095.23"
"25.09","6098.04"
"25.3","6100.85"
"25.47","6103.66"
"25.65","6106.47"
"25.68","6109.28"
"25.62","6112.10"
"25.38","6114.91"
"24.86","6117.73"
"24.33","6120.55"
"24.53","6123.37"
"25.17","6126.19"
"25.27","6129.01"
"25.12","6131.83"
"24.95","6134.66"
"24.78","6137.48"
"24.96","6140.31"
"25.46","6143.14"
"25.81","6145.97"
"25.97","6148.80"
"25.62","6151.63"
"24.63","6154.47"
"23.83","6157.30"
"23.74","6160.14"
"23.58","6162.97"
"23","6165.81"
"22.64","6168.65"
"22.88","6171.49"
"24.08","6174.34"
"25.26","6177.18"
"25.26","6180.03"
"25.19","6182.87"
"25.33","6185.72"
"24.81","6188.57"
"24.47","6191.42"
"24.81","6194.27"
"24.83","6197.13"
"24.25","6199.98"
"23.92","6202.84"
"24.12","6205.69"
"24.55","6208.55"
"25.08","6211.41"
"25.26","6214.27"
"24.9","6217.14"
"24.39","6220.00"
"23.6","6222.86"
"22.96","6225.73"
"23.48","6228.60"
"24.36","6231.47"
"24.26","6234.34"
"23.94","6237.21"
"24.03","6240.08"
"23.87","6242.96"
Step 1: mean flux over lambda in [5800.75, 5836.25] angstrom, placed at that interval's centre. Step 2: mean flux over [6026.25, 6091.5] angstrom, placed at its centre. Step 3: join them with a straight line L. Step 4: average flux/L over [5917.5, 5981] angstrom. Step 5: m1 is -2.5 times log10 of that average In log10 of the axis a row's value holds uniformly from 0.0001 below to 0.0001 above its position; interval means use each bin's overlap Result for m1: 0.05 mag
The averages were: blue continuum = 26.5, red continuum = 25.6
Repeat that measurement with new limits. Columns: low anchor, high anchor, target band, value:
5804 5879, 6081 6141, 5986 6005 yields 0.024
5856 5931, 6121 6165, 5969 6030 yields 0.008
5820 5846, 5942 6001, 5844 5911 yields 0.061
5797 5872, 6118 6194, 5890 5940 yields 0.053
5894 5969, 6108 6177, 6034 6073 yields -0.043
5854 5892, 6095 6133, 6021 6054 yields -0.022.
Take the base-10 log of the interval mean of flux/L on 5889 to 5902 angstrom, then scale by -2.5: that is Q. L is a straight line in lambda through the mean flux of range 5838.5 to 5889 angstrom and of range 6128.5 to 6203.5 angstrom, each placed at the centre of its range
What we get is 0.17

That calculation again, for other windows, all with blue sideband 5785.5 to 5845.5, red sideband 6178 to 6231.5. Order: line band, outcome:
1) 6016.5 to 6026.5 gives 0.055 mag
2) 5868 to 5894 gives 0.073 mag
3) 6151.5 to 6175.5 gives 0.044 mag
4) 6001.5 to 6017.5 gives 0.053 mag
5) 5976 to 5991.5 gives 0.013 mag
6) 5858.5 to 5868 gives 0.017 mag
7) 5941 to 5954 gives 0.000 mag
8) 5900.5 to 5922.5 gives 0.006 mag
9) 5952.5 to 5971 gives 0.046 mag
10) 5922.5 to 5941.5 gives 0.009 mag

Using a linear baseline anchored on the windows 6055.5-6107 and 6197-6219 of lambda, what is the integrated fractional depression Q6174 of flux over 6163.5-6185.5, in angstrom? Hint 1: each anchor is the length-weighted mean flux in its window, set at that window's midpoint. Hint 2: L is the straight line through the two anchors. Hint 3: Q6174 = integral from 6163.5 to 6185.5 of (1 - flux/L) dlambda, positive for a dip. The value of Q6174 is 0.63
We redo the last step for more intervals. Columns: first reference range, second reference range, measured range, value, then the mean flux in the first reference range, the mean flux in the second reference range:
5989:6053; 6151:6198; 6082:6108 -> -0.8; 24.9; 24.3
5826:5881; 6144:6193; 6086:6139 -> -1.1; 25.6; 24.5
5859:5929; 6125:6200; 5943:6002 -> -0.7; 24.4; 24.7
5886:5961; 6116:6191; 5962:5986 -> -0.1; 24.4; 24.7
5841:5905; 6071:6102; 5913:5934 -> -0.9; 24.2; 25.4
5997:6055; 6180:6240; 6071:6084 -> -0.5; 24.9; 24.4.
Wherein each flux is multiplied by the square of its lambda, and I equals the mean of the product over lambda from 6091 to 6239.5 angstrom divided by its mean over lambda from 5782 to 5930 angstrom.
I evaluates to 1.10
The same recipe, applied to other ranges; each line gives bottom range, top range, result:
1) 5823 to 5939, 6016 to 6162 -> 1.09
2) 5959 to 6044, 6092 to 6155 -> 1.06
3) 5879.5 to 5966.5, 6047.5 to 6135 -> 1.10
